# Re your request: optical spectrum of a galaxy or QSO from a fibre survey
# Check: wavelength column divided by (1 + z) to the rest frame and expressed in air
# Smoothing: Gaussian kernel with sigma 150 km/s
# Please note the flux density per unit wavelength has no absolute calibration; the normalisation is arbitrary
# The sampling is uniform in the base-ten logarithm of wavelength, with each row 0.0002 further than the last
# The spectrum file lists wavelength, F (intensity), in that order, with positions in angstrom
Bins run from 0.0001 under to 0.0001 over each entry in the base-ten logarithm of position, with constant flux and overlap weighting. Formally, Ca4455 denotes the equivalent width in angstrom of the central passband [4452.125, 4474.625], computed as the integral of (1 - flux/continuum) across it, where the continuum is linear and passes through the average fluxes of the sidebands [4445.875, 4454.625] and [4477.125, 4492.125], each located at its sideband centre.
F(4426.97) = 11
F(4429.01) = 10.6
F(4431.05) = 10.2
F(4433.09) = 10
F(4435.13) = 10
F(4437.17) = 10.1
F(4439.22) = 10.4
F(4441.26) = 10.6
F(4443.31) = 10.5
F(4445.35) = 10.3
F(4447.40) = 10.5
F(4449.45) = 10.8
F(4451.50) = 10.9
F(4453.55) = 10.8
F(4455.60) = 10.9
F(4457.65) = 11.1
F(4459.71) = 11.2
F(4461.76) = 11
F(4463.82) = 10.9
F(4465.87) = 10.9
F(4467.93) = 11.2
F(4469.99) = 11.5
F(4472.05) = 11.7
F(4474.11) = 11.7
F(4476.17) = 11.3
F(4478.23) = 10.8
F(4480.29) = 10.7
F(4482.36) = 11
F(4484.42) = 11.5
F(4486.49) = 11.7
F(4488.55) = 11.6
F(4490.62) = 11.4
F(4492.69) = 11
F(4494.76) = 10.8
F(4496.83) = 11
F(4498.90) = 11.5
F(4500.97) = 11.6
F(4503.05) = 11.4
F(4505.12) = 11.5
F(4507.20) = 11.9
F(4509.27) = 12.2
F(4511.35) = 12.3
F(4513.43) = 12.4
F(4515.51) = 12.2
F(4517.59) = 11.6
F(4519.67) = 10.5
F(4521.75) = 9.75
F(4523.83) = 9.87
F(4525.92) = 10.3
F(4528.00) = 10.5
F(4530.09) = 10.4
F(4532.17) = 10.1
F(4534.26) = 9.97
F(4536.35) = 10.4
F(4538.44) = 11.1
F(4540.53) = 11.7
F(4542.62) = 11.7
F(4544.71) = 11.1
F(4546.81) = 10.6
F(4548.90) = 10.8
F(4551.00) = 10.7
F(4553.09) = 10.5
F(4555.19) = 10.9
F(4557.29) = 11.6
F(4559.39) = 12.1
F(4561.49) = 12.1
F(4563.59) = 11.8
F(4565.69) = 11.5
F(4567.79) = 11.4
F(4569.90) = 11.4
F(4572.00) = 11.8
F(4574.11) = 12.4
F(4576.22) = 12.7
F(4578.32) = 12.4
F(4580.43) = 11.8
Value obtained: -0.5 angstrom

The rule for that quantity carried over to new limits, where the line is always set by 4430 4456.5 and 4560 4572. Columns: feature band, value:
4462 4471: -0.4 angstrom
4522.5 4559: 2.2 angstrom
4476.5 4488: -0.3 angstrom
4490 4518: -1.4 angstrom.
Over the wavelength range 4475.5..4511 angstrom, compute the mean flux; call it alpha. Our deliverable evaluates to 11.4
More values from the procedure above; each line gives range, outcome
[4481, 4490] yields 11.4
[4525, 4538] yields 10.3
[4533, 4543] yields 10.9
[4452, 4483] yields 11.1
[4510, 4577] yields 11.2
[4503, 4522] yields 11.7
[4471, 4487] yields 11.3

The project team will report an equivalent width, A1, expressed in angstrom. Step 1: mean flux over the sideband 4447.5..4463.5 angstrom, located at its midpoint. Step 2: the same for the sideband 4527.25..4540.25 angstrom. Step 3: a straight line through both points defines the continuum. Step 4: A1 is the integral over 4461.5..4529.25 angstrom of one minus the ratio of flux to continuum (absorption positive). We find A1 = -3.5 angstrom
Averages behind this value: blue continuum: 10.9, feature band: 11.2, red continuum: 10.5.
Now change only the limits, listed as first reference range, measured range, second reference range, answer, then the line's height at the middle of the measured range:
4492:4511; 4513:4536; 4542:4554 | 1.13 angstrom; 11.2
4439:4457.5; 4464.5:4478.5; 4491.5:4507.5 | -0.46 angstrom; 11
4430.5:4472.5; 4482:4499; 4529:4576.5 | -0.55 angstrom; 10.9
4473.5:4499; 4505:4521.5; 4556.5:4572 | -0.52 angstrom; 11.4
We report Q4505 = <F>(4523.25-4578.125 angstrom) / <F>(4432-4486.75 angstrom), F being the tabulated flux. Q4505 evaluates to 1.0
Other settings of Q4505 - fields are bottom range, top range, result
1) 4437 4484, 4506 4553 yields 1.01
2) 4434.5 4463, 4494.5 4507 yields 1.07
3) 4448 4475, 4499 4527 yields 1.02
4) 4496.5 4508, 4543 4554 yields 0.94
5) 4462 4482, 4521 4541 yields 0.93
